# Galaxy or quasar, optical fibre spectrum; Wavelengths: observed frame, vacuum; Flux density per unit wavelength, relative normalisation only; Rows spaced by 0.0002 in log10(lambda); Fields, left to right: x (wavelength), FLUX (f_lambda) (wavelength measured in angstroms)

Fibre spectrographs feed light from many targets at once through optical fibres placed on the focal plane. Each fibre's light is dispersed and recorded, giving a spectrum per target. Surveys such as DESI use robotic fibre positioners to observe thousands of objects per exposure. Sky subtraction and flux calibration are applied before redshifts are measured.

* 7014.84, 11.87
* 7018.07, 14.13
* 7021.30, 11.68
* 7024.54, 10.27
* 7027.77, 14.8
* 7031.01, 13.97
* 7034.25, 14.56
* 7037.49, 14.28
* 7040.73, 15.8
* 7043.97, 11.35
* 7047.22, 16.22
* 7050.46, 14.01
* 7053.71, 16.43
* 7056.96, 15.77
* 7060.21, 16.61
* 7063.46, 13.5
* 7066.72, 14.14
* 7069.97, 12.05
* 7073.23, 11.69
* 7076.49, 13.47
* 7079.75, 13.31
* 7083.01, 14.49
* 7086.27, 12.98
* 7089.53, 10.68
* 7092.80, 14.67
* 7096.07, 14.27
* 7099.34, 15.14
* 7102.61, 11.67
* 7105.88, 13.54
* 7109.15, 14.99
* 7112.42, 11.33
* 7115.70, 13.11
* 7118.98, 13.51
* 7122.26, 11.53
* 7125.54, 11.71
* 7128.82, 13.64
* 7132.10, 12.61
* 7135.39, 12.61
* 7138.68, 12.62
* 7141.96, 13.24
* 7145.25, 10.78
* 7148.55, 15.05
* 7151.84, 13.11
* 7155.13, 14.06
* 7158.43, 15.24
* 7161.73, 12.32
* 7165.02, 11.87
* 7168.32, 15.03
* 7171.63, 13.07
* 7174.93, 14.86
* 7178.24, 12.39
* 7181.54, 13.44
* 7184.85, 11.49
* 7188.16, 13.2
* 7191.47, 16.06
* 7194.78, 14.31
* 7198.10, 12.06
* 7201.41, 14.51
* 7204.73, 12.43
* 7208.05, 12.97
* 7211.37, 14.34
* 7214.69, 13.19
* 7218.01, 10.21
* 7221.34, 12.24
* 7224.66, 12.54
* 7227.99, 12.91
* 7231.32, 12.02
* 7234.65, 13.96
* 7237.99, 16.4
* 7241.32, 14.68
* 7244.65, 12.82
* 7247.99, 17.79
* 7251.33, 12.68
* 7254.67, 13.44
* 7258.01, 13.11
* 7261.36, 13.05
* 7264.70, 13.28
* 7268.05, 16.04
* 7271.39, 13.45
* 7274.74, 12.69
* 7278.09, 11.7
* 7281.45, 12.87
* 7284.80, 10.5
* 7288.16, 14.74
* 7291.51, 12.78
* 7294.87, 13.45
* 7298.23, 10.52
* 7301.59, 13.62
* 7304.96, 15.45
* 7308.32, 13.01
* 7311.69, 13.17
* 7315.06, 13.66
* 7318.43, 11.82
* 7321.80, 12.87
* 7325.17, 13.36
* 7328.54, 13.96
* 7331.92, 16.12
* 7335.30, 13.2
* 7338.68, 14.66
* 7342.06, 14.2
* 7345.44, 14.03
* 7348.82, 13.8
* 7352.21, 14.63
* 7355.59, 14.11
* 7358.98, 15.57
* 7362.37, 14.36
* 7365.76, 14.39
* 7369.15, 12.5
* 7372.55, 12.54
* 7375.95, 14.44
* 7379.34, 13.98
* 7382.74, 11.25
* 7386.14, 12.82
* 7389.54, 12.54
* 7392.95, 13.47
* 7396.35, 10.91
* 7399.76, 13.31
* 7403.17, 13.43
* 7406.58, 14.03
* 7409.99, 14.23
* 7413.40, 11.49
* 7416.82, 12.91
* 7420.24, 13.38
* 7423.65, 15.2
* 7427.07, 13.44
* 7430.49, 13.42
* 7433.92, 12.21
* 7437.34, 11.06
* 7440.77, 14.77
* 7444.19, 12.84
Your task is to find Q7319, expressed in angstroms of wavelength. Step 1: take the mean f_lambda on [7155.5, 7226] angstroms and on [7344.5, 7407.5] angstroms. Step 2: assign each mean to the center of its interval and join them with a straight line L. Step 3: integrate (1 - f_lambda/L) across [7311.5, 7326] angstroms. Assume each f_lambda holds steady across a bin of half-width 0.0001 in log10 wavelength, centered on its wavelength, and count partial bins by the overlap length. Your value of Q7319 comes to 0.5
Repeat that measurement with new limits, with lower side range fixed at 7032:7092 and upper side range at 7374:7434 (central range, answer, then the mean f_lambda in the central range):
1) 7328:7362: -2.92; 14.4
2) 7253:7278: 0.05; 13.5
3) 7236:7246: -0.83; 14.7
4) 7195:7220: 1.34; 12.9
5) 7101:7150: 3.66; 12.8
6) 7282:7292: 0.56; 12.7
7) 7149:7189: 0.95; 13.4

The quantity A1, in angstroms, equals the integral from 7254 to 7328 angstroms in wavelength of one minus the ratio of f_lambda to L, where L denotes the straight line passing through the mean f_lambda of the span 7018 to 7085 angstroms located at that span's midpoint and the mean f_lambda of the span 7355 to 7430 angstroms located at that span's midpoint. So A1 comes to 2.2 angstroms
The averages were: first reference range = 13.9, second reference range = 13.4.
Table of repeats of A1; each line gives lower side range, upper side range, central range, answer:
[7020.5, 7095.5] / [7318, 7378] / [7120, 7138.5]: 1.8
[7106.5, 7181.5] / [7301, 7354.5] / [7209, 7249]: -0.1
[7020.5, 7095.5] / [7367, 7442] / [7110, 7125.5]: 1.4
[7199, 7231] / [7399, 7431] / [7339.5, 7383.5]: -2.0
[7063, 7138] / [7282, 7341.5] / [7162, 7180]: -0.3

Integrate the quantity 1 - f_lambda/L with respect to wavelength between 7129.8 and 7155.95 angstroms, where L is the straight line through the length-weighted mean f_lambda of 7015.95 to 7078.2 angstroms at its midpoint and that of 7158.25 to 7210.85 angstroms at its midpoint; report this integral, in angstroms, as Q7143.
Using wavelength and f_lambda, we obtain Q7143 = 1.1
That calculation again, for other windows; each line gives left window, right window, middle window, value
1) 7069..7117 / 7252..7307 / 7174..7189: 0.2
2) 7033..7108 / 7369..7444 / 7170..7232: 2.4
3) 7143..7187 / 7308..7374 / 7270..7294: 1.7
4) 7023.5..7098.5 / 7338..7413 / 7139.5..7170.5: 1.0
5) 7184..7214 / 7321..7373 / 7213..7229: 1.7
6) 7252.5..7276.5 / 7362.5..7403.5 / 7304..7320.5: 0.0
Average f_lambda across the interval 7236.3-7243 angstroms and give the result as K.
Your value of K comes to 15.5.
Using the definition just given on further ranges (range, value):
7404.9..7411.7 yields 14.1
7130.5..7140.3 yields 12.6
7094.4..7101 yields 14.7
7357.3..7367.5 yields 14.8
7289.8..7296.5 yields 13.1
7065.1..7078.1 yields 12.8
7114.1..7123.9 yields 12.7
